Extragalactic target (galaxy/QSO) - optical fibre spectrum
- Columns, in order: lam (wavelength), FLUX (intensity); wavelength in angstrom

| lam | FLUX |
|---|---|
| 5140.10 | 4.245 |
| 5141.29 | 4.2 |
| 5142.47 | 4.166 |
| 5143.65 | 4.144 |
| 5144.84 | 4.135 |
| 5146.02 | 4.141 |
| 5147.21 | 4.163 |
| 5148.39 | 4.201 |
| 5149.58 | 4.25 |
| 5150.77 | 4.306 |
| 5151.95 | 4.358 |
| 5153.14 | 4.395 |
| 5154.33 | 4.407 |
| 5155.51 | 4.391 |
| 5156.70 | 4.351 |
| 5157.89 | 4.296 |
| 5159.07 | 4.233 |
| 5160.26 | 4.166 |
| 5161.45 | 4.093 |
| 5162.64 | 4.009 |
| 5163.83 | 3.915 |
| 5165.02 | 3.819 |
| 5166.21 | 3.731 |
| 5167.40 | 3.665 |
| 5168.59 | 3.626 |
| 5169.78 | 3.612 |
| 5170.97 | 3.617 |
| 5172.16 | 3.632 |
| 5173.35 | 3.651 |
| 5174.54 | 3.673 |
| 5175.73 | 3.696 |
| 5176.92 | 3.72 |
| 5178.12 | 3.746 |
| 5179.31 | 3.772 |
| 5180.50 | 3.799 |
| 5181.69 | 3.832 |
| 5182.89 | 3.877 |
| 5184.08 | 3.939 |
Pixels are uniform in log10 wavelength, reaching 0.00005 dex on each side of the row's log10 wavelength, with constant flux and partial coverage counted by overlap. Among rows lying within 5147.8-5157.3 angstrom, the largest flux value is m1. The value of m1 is 4.407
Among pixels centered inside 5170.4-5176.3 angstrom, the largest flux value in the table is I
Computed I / 3.696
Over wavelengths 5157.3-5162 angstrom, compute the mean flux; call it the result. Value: 4.2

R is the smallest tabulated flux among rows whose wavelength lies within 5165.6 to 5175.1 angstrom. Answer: 3.612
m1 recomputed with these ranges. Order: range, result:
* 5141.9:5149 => 4.201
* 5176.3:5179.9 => 3.772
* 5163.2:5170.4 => 3.915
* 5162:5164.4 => 4.009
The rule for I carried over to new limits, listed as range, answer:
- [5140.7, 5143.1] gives 4.2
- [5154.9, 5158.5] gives 4.391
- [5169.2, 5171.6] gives 3.617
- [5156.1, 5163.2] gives 4.351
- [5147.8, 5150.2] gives 4.25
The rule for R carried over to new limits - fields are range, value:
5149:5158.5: 4.25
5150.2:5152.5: 4.306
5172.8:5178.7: 3.651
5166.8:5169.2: 3.626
